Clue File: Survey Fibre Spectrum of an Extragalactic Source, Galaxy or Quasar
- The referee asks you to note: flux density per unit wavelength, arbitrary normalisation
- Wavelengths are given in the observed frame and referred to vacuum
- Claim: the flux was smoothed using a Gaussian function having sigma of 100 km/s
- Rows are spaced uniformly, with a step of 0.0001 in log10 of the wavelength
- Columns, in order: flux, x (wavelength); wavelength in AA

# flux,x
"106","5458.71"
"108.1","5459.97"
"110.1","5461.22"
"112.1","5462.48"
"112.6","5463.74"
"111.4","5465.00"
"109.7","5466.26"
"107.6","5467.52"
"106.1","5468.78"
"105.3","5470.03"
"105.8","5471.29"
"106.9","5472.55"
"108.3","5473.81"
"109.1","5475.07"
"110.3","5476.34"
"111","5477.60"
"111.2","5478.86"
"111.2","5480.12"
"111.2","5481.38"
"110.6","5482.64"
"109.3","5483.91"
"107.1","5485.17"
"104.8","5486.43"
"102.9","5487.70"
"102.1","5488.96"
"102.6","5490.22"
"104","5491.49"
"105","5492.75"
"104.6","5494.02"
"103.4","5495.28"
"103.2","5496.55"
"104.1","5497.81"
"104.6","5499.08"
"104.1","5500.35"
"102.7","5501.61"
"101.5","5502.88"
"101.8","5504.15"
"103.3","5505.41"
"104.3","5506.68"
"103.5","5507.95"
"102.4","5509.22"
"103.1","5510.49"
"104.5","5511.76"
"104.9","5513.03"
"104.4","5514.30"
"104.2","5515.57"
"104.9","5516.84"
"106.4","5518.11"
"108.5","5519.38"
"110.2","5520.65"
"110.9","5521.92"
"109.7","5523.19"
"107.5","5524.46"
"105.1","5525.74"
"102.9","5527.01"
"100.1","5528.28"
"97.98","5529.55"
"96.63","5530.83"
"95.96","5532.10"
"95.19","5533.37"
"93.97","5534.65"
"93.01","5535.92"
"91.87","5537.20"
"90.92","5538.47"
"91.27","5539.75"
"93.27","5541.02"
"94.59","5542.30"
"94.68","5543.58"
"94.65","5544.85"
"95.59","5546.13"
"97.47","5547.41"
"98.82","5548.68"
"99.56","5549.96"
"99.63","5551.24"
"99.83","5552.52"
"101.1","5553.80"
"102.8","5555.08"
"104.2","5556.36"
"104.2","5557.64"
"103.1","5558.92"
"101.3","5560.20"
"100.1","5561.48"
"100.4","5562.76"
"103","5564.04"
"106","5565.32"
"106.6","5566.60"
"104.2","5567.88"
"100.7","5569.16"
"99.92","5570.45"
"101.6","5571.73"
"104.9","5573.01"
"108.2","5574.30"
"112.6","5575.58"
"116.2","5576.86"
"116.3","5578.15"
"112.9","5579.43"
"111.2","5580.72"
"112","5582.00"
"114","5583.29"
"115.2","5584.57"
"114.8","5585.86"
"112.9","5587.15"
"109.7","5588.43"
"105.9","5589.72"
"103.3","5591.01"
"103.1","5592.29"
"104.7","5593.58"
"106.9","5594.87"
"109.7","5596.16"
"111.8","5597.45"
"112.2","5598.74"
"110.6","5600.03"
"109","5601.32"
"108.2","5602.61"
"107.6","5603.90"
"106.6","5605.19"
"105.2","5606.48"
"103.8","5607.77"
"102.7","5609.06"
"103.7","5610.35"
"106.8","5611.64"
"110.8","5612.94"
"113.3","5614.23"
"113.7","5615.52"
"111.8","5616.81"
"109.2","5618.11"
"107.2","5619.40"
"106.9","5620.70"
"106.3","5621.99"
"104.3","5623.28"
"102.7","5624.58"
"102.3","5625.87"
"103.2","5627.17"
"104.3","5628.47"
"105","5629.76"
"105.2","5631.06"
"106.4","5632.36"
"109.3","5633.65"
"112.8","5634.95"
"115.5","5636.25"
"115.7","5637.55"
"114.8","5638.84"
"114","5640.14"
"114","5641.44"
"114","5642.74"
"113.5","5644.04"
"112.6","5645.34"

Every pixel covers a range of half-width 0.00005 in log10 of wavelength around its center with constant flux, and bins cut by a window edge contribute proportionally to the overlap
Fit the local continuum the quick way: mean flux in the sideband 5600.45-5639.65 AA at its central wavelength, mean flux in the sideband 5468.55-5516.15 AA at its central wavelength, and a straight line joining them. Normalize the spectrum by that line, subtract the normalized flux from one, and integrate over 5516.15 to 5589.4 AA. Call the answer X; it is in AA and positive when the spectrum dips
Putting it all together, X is 2.4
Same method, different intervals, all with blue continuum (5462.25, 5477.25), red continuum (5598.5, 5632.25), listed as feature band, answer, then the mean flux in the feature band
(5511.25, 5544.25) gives 2.3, 101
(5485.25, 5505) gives 0.9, 104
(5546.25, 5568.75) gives 1.2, 102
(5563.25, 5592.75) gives -0.3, 109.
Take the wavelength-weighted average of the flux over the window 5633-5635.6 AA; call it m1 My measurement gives 111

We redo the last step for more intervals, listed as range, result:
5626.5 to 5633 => 105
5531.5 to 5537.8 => 94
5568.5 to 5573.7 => 102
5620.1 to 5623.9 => 106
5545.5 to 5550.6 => 97.9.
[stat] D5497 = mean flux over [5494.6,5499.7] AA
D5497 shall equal 104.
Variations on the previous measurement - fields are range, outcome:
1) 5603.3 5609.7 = 105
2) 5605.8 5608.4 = 105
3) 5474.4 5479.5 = 110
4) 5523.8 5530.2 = 103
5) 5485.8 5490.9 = 103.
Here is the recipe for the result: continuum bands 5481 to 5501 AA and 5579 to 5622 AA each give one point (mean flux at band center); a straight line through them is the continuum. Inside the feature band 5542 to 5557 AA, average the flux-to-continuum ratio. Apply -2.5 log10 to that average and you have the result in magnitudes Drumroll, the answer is 0.090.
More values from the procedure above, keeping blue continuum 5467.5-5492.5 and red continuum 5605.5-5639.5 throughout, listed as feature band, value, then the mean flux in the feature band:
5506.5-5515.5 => 0.04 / 104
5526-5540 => 0.12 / 95.8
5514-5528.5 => 0.01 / 106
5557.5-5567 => 0.05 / 103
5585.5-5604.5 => -0.01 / 109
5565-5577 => 0.02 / 106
